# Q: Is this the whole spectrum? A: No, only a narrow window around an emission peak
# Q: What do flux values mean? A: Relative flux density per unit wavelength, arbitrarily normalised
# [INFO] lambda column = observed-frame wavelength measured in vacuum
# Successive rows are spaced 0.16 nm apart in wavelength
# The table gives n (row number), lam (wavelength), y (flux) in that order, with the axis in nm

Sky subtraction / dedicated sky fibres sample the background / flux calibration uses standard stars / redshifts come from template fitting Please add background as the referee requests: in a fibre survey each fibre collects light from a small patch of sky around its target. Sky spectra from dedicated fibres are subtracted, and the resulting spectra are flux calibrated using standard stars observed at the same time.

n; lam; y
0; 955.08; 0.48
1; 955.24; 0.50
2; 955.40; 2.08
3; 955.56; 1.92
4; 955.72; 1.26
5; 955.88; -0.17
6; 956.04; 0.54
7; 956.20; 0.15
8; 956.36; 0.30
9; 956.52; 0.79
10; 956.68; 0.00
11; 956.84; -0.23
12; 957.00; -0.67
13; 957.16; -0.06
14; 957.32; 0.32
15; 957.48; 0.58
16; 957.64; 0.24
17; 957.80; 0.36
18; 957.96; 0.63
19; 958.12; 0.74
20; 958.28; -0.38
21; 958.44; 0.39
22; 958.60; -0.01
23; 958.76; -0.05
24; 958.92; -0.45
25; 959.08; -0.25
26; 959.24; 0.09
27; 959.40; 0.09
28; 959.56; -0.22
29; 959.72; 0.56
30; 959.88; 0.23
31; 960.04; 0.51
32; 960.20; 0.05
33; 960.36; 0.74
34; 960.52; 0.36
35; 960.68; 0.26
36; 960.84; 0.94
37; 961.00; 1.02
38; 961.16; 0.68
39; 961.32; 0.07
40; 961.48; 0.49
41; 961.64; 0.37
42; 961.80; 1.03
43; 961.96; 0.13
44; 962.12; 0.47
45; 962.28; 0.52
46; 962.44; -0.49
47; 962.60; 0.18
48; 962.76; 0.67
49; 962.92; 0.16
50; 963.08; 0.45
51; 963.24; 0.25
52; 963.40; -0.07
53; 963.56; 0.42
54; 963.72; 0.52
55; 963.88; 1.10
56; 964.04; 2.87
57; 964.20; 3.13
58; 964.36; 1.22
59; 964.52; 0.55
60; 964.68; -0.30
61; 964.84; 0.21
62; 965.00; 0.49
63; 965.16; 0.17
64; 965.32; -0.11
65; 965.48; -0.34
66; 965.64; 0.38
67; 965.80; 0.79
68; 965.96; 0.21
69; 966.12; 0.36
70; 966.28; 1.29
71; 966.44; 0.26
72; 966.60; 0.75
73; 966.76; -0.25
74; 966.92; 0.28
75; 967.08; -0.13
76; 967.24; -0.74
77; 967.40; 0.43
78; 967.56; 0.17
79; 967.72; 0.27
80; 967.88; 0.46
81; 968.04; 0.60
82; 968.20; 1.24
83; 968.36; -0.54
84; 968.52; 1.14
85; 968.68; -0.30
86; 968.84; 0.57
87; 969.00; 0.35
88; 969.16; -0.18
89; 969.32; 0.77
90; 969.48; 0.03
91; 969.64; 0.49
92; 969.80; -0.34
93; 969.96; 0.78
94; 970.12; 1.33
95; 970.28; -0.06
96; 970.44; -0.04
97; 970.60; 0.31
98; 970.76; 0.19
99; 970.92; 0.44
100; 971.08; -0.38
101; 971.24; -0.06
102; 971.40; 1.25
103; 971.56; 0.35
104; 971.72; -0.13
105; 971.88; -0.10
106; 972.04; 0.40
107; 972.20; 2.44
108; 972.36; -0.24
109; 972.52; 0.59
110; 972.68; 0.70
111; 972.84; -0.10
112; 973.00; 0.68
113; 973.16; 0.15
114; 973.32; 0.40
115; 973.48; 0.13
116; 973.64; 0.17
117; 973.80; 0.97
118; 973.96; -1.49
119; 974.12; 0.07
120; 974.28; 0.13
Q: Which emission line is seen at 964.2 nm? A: [O III]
